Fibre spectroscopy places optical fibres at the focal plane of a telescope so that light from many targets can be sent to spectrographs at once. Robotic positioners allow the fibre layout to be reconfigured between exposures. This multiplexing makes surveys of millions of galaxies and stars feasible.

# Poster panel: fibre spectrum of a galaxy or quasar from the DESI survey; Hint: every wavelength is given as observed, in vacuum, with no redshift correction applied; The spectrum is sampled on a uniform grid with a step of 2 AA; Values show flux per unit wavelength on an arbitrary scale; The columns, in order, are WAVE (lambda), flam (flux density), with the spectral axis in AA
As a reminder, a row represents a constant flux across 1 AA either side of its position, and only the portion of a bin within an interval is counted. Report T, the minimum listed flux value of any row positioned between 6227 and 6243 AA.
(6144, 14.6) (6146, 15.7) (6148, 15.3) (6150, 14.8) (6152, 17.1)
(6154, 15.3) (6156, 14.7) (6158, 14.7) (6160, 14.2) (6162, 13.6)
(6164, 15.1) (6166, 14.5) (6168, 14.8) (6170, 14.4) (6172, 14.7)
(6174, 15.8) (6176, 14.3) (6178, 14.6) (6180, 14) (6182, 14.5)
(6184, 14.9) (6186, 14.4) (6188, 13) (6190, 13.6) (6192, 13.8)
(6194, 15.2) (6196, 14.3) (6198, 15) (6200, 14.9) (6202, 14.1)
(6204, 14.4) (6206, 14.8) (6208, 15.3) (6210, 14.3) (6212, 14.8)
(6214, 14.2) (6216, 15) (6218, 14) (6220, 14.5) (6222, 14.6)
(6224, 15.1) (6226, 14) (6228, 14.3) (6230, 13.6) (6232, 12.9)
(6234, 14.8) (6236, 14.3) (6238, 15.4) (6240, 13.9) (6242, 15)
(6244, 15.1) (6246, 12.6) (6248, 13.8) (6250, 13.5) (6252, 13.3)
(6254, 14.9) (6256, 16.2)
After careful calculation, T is 12.9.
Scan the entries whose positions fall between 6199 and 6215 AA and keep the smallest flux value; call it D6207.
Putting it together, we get 14.1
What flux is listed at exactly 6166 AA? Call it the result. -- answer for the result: 14.5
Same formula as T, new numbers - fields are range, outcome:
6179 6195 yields 13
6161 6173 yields 13.6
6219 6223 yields 14.5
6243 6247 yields 12.6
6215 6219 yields 14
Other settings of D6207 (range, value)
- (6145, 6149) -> 15.3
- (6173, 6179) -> 14.3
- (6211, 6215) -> 14.2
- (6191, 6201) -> 13.8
